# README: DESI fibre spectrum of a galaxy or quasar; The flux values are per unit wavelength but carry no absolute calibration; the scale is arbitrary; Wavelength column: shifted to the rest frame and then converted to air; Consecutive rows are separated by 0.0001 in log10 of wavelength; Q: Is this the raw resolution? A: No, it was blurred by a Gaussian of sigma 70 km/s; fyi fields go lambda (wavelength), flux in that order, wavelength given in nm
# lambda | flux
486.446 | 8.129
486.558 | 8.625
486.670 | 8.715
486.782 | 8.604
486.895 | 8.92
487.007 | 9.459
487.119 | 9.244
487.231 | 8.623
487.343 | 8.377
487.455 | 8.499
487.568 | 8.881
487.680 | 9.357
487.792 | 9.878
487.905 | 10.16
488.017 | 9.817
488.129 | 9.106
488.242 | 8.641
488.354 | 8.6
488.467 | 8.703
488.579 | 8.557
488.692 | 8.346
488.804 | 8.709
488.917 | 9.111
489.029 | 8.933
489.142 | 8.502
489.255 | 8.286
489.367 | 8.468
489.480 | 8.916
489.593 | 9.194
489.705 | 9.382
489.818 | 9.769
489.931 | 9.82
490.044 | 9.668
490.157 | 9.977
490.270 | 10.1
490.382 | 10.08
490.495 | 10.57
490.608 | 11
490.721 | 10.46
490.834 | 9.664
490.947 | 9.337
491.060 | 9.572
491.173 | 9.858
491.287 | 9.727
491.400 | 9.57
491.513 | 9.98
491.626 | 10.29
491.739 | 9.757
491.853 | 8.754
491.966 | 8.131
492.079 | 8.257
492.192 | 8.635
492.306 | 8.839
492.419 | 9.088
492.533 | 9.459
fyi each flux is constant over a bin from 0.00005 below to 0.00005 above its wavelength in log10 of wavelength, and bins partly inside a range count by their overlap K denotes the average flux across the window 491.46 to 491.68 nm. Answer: 10.1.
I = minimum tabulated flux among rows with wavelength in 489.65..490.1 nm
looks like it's 9.382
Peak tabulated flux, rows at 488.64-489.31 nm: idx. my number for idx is 9.111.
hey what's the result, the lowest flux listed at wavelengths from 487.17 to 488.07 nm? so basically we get 8.377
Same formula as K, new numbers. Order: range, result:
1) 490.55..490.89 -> 10.4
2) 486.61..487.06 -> 8.91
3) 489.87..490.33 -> 9.9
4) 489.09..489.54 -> 8.54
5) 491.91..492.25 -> 8.34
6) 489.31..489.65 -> 8.88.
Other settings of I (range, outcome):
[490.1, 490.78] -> 9.977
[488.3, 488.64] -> 8.557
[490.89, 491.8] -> 9.337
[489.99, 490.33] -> 9.668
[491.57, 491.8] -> 9.757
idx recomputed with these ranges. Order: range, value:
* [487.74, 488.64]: 10.16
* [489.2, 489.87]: 9.769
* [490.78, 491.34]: 9.858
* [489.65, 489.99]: 9.82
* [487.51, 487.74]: 9.357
